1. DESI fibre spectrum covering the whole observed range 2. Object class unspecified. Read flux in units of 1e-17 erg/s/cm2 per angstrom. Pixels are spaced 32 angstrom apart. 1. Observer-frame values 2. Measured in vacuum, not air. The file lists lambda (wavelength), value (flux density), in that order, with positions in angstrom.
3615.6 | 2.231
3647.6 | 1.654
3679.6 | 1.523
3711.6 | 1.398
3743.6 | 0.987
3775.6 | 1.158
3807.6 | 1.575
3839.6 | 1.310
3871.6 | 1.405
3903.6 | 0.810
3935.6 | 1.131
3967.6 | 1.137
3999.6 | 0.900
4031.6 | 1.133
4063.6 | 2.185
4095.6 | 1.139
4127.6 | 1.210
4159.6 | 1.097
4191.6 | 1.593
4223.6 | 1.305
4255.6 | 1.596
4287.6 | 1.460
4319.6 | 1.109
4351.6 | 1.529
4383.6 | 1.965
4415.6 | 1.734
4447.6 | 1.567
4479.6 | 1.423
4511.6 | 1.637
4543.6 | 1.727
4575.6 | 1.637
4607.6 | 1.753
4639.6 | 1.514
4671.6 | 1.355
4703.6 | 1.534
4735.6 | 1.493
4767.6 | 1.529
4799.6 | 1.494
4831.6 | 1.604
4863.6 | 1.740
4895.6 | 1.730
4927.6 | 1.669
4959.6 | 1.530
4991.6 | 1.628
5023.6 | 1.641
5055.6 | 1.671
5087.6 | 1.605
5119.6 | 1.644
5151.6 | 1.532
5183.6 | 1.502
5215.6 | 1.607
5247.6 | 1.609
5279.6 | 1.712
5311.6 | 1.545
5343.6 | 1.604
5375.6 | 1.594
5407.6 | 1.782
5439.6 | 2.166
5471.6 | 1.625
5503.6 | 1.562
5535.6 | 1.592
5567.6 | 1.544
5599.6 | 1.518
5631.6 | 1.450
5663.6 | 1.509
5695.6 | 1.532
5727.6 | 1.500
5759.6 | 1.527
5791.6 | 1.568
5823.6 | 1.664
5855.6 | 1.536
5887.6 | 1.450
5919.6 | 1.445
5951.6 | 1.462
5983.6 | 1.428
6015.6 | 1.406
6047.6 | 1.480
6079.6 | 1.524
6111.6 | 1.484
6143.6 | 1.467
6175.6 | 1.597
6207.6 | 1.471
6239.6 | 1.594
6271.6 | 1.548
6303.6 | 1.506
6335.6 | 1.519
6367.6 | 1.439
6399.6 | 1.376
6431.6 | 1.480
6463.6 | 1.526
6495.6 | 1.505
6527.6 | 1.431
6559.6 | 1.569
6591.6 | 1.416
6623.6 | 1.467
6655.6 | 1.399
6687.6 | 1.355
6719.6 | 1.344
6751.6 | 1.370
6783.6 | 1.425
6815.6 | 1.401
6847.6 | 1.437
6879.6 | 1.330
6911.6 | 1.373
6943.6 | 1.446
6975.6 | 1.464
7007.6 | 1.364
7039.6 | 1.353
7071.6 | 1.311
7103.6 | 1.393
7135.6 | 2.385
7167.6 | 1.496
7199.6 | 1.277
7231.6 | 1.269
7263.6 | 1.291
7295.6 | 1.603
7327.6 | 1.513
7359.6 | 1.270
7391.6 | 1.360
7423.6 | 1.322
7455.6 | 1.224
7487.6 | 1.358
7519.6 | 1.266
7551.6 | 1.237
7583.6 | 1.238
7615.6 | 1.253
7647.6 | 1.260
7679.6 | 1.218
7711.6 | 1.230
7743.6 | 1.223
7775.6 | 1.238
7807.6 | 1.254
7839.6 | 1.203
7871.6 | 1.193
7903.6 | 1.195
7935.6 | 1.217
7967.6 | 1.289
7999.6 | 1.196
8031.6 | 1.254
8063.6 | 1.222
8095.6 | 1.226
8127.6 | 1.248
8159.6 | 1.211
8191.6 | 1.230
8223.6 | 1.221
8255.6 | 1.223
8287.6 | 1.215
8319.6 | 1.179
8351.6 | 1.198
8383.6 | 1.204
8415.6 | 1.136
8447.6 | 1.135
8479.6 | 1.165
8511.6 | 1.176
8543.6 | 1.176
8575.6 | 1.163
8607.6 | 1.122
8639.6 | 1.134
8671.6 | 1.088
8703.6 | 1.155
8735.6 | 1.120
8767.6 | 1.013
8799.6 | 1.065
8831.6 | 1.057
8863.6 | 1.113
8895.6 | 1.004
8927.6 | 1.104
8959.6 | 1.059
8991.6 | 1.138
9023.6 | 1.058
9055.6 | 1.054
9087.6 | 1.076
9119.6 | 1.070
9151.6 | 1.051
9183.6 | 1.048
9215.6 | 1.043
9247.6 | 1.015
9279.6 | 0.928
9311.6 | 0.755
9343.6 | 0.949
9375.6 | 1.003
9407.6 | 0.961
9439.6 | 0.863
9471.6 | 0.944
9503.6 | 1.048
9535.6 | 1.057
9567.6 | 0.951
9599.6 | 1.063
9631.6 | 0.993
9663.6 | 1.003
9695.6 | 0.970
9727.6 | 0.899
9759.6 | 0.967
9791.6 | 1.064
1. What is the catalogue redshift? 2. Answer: 0.09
